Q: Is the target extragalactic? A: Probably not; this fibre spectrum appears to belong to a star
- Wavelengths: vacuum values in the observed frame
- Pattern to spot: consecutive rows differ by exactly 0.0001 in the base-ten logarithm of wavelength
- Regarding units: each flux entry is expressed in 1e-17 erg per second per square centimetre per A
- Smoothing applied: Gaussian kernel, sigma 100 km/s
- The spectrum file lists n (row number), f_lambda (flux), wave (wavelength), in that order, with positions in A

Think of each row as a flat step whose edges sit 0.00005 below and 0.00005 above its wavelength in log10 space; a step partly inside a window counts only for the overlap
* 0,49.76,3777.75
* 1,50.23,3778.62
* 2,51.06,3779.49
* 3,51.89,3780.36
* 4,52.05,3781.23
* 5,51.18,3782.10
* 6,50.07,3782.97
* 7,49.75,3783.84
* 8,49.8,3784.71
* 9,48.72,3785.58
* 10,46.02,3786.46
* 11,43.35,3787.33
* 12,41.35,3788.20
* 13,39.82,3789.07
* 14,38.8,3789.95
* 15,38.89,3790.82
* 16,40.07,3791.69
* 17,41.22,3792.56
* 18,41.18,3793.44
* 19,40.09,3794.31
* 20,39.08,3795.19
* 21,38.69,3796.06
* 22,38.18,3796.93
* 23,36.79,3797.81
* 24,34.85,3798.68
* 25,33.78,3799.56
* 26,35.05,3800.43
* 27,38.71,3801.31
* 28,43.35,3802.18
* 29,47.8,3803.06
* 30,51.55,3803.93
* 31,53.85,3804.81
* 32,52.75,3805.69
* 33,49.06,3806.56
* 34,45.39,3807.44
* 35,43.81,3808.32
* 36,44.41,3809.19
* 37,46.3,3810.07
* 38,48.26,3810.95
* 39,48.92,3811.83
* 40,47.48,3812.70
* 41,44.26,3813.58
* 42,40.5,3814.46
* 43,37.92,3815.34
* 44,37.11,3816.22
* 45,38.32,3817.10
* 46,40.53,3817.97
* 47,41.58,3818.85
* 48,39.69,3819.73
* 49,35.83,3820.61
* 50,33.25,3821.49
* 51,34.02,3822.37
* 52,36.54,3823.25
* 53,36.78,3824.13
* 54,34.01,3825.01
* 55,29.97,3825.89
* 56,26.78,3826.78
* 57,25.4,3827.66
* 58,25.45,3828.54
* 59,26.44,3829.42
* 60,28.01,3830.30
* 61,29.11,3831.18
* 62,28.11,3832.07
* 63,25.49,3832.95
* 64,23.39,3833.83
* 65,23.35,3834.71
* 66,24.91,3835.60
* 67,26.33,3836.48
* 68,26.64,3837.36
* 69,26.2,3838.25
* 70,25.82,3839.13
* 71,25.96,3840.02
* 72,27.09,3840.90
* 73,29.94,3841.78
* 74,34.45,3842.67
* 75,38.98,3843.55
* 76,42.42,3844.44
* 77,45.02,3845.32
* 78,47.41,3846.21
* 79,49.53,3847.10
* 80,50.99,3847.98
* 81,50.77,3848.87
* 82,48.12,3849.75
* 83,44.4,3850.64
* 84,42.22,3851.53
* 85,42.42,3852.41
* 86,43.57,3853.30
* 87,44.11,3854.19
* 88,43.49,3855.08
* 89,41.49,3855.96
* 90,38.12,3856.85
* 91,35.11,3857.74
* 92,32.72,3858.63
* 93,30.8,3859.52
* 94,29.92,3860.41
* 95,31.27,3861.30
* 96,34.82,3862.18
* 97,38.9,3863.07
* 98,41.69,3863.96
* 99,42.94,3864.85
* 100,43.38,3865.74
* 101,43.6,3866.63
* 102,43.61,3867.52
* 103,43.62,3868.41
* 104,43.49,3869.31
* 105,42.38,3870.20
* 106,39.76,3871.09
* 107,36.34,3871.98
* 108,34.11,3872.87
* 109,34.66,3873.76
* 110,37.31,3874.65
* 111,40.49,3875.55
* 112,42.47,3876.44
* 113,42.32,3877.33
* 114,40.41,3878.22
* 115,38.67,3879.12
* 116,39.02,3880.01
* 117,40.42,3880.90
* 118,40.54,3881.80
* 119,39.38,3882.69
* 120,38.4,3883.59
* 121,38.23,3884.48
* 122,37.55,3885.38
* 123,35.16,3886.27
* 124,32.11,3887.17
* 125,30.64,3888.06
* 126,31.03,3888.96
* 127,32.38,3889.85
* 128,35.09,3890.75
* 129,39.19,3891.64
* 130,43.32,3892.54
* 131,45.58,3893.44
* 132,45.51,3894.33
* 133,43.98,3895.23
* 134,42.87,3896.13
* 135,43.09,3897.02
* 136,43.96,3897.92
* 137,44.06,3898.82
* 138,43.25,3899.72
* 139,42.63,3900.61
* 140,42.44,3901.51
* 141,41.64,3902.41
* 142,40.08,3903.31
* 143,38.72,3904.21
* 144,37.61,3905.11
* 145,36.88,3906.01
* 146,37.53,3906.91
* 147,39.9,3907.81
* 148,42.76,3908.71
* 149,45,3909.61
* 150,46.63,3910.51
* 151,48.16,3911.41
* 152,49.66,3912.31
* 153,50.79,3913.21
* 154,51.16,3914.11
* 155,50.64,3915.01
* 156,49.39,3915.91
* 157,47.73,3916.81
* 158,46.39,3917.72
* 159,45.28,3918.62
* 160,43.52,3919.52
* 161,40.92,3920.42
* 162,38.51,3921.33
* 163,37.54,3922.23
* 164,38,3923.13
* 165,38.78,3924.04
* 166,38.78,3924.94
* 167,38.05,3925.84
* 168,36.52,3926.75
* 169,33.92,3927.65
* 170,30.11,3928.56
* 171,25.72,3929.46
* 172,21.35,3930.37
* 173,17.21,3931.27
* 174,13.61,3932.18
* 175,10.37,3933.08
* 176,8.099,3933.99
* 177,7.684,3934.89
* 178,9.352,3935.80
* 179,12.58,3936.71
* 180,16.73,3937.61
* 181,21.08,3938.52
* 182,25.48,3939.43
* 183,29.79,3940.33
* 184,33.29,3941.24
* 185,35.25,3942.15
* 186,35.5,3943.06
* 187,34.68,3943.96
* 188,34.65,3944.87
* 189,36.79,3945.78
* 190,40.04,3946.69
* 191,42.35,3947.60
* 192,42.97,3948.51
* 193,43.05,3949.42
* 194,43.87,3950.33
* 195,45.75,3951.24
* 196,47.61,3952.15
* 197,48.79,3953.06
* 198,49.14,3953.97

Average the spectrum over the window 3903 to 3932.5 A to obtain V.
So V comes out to 39.4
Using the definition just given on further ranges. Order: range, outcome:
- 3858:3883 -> 38.9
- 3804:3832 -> 38.8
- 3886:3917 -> 42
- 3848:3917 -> 40.9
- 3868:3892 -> 38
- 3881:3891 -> 35.6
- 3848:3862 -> 40.1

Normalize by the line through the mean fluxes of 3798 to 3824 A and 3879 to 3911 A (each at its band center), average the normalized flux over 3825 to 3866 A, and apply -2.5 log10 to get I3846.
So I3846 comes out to 0.17 mag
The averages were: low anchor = 42.1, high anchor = 39.9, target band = 35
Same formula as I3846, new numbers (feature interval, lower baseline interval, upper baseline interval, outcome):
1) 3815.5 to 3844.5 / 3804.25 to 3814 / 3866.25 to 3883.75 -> 0.41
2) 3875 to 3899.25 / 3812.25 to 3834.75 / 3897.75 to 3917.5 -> 0.06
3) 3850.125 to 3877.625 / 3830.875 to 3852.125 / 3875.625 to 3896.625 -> -0.07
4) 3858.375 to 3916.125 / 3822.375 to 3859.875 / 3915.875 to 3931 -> -0.11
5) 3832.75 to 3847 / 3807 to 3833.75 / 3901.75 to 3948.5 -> 0.15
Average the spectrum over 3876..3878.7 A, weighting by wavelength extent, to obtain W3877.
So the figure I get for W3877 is 41.7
